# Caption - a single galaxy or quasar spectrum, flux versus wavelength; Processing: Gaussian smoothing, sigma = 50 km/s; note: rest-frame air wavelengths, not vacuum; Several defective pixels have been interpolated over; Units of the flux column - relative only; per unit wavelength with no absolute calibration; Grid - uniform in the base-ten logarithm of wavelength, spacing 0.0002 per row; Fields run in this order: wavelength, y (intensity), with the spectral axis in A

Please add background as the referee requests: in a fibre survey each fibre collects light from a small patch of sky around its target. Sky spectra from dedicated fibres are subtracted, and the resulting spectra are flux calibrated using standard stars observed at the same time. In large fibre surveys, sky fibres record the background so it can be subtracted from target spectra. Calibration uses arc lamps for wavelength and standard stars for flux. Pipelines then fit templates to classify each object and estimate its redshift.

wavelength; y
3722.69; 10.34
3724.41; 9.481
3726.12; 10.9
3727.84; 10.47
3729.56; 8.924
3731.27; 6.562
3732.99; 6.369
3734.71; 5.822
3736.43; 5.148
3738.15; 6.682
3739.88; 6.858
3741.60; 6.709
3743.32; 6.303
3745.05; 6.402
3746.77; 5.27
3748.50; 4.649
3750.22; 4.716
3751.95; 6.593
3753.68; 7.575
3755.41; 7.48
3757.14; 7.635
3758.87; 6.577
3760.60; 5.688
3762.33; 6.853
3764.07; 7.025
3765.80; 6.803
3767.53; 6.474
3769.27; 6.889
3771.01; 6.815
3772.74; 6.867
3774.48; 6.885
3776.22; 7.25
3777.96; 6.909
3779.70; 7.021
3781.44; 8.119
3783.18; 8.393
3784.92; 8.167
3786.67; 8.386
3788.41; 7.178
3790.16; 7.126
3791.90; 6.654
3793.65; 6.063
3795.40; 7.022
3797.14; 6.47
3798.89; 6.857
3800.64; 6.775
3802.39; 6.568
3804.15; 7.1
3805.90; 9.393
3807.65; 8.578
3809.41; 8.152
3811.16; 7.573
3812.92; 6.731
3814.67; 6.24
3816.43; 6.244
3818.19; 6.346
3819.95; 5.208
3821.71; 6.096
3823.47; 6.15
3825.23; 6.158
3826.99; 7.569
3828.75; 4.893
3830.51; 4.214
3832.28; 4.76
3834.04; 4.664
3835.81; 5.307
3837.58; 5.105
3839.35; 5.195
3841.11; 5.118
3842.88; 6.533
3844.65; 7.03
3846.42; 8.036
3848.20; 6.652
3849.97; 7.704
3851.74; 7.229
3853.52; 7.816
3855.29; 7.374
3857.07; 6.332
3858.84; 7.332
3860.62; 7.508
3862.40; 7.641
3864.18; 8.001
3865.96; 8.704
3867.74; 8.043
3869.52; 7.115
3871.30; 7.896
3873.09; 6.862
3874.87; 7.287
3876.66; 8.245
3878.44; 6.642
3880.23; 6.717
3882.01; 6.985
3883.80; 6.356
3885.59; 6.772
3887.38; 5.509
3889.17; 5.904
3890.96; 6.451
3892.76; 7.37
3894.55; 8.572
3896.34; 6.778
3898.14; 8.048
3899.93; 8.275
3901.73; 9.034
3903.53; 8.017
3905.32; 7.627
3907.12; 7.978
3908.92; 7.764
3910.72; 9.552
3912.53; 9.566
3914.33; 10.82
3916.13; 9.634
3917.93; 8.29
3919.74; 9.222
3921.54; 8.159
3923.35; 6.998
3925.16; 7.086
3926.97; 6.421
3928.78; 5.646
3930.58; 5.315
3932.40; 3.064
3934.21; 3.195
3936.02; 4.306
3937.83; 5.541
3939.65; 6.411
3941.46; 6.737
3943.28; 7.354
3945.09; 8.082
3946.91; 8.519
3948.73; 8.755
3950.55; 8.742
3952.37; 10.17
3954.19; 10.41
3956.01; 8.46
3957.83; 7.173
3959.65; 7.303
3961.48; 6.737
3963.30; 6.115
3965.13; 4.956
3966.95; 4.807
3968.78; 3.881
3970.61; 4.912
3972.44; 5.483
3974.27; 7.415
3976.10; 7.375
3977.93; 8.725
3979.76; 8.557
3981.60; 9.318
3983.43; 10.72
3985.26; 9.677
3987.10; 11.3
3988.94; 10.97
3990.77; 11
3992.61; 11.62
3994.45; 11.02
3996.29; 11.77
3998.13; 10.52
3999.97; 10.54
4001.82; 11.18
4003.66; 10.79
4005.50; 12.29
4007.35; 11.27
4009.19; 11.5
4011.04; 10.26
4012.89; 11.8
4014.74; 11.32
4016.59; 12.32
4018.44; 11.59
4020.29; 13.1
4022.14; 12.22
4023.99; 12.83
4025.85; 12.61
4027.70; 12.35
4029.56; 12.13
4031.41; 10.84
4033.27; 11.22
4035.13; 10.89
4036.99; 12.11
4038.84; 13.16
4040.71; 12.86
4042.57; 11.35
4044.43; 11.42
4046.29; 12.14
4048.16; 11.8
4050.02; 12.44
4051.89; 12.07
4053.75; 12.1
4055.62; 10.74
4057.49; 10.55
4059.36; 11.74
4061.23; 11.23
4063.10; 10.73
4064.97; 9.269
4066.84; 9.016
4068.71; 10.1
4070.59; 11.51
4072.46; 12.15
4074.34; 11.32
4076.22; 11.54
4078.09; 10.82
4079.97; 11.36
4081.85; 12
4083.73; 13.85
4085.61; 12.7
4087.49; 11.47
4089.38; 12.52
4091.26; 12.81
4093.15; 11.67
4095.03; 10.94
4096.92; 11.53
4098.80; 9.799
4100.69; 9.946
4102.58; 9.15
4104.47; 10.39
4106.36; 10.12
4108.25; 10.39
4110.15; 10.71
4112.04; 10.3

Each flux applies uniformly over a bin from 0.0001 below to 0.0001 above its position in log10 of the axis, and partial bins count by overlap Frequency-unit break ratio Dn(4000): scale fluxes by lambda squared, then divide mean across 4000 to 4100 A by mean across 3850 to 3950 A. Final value 1.71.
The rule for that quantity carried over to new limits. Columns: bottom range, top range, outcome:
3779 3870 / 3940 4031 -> 1.52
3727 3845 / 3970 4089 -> 1.89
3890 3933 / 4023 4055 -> 1.65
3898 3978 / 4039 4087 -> 1.69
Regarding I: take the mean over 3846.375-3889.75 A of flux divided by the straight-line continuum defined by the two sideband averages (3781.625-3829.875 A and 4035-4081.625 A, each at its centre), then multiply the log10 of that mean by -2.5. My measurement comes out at 0.12 mag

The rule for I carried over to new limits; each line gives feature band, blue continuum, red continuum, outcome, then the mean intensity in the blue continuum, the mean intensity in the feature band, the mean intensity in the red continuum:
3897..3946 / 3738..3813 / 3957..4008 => 0.13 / 6.97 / 7.33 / 8.83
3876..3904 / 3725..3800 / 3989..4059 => 0.27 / 6.98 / 7.21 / 11.7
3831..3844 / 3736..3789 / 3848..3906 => 0.34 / 6.8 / 5.24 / 7.37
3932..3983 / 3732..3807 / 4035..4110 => 0.35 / 6.81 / 6.95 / 11.3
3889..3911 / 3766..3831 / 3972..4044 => 0.14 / 6.92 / 7.81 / 11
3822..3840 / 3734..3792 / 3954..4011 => 0.34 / 6.77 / 5.43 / 8.97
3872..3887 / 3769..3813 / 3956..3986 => 0.04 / 7.32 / 6.94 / 7.1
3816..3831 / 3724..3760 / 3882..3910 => 0.21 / 6.96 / 5.91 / 7.37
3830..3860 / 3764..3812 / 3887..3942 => 0.15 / 7.27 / 6.3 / 7.22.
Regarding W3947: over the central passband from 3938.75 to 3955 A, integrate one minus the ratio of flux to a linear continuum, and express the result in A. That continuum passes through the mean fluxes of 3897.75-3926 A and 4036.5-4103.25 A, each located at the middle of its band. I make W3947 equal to 1.5 A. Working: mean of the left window 8.52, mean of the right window 11.4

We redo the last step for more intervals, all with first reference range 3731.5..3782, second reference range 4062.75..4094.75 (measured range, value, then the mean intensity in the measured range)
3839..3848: 1.6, 6.47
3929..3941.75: 6.0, 4.89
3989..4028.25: -4.5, 11.6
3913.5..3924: 0.2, 8.89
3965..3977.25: 5.2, 5.65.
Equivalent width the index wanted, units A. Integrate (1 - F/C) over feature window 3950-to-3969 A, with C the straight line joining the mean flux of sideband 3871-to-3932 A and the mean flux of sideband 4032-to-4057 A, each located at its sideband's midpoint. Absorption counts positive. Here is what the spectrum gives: 4.09 A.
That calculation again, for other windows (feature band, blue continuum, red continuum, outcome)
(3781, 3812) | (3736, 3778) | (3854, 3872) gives -2.4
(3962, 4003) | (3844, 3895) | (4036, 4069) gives 4.8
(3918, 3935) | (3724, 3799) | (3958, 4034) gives 5.2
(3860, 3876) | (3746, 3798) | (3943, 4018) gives 0.5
